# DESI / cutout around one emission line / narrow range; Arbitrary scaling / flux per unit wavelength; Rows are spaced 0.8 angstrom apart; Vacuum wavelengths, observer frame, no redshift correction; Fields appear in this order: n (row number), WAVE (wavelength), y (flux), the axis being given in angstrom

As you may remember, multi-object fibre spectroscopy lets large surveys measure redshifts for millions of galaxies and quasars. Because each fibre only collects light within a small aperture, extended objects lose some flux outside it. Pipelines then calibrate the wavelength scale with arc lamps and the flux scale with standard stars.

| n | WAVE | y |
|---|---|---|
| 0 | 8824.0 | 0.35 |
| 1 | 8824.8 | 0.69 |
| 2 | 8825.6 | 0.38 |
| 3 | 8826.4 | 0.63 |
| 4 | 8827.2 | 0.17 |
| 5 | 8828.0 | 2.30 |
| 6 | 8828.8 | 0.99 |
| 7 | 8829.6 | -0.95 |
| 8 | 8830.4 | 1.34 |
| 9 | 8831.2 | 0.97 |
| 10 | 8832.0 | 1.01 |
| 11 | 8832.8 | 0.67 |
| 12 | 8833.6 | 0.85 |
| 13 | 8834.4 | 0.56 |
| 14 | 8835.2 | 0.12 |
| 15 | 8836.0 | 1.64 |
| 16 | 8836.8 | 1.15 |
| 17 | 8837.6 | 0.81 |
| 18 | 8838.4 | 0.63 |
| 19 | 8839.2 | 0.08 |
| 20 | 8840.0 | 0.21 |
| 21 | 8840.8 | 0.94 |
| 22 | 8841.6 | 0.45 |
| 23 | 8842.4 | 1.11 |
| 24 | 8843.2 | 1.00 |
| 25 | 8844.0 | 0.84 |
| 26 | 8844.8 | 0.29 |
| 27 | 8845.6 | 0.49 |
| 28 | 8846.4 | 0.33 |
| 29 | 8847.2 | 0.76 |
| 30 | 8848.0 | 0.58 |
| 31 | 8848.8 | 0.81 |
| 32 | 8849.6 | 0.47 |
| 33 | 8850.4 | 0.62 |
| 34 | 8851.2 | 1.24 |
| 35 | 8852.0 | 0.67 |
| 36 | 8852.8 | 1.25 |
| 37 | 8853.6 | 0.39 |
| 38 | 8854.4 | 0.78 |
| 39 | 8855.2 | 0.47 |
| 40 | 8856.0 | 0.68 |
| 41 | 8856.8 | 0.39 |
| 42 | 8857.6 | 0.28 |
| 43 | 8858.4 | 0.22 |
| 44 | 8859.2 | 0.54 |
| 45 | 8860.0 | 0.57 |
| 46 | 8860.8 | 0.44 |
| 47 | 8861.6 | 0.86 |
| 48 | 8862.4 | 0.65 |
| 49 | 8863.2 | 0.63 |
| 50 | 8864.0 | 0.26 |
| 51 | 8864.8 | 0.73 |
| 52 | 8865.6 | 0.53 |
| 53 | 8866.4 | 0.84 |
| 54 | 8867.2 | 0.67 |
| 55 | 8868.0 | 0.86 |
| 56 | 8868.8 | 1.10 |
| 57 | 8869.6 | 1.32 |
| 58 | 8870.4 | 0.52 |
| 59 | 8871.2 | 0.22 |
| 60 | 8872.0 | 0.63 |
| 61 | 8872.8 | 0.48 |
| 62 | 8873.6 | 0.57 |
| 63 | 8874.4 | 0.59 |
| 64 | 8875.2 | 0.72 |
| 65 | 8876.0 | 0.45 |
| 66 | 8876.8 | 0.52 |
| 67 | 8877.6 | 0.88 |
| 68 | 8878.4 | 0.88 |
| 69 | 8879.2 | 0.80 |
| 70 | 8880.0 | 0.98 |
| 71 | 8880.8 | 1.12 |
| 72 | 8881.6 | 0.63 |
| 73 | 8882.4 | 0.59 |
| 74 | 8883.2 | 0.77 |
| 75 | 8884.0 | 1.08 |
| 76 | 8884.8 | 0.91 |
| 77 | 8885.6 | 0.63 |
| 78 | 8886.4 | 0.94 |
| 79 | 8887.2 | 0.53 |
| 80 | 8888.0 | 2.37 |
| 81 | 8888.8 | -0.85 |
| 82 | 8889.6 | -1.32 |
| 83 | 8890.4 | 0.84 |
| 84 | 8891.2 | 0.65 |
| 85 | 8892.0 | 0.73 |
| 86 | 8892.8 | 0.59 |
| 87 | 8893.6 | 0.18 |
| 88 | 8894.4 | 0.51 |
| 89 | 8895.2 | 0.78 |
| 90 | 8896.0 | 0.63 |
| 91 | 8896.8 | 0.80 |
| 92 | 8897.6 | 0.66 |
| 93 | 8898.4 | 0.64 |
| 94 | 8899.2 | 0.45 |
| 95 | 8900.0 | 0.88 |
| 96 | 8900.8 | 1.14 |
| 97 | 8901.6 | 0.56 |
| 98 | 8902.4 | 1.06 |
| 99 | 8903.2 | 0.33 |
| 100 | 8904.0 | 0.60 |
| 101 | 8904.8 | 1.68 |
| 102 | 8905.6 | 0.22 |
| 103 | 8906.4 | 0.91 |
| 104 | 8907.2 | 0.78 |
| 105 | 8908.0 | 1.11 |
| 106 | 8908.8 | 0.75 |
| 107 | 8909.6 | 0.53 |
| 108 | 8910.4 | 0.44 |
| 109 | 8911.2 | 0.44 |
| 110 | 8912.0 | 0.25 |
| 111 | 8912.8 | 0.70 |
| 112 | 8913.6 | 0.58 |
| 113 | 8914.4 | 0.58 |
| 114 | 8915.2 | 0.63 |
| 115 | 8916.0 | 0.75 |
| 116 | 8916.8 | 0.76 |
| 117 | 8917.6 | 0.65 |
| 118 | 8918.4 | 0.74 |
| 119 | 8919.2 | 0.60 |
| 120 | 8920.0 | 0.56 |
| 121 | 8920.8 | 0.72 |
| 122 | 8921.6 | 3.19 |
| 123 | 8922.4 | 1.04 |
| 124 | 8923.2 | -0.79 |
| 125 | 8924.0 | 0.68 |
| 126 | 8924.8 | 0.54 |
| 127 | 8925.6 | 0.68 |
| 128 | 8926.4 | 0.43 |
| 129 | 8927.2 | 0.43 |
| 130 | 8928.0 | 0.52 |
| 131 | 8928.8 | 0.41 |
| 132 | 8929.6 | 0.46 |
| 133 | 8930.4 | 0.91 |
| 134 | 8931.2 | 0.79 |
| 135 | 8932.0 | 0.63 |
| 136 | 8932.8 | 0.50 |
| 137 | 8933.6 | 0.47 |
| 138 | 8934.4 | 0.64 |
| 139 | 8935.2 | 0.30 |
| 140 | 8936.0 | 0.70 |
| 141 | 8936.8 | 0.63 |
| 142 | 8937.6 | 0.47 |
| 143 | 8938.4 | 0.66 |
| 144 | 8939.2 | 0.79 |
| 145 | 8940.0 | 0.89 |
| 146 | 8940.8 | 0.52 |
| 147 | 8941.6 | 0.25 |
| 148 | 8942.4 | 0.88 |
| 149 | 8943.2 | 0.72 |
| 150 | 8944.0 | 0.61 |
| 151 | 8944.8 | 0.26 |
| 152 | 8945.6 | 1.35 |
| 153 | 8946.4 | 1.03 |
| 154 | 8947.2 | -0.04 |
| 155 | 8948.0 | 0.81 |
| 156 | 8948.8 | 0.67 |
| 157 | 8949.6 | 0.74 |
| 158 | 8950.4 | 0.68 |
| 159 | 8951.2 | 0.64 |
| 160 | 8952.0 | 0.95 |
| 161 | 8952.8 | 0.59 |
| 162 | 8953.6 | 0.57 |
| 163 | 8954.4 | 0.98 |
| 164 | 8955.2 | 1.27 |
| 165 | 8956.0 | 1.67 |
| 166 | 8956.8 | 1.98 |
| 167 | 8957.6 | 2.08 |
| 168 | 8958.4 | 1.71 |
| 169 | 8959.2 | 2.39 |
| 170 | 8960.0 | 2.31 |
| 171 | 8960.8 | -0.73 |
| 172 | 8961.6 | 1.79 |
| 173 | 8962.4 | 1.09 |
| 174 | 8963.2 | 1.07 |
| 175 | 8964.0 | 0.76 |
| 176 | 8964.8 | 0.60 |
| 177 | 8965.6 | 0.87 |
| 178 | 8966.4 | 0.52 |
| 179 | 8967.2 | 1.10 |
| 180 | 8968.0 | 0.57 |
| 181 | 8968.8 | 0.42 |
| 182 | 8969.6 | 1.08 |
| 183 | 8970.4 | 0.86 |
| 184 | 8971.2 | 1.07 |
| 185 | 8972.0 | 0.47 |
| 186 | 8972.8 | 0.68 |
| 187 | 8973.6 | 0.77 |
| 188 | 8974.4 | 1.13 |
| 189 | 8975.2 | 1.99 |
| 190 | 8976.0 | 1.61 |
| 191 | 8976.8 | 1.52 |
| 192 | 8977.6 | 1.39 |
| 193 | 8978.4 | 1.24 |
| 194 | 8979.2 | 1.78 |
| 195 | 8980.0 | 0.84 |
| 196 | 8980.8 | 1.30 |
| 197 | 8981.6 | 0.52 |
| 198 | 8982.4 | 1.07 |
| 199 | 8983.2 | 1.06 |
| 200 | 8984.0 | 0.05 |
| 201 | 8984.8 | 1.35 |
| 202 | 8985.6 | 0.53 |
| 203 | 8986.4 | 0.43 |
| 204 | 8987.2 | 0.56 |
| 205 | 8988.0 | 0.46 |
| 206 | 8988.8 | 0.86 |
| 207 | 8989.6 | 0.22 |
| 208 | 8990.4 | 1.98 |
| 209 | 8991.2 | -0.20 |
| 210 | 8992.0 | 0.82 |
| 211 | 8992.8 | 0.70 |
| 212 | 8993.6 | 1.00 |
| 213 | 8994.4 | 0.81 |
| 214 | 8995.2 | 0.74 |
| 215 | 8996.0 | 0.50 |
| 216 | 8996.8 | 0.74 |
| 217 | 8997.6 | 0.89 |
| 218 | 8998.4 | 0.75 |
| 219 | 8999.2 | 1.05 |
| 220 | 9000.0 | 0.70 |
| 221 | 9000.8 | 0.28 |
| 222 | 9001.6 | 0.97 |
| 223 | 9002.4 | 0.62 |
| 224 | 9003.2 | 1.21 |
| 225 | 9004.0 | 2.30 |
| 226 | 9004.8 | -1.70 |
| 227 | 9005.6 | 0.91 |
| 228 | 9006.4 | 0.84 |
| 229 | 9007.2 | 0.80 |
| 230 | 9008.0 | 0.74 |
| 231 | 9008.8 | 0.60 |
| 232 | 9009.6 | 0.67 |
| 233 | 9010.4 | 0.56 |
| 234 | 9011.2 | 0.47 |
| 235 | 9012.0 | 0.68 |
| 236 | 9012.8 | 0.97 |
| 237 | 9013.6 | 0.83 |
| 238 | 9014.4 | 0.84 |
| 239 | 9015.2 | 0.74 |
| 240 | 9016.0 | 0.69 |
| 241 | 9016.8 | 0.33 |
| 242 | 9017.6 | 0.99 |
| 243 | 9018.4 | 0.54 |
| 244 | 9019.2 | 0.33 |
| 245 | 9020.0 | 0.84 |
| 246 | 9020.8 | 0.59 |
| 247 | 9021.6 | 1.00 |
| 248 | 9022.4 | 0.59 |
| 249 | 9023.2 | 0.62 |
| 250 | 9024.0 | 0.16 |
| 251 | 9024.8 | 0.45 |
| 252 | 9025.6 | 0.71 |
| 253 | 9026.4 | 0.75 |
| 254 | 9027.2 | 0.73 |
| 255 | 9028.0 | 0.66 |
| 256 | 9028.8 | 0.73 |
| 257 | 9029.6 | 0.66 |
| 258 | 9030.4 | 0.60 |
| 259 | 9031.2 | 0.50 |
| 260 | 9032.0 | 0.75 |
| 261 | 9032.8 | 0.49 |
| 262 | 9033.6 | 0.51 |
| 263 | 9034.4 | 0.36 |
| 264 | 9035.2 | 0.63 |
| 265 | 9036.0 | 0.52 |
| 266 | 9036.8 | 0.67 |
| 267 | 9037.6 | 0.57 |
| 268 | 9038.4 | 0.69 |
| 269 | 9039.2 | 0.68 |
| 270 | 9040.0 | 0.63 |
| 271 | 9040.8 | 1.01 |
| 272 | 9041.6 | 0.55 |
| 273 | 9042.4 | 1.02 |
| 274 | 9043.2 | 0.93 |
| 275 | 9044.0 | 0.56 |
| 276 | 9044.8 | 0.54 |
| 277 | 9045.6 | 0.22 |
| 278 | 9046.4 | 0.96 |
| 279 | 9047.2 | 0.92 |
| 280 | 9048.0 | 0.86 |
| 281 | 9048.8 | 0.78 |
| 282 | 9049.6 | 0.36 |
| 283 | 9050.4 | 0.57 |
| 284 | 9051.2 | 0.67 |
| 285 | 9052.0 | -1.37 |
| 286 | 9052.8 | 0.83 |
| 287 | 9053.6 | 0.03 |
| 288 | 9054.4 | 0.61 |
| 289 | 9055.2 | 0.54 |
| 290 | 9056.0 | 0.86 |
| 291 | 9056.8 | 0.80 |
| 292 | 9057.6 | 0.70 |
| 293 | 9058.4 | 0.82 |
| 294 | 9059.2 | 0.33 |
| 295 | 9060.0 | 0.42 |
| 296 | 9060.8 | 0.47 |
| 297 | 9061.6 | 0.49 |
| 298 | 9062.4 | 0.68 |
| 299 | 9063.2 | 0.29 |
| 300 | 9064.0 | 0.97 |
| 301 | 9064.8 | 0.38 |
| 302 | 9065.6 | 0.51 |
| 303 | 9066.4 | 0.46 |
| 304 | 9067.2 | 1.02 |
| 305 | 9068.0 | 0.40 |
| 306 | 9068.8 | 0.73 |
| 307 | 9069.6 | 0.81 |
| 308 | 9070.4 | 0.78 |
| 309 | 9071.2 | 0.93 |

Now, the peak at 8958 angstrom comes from [S II] 6716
